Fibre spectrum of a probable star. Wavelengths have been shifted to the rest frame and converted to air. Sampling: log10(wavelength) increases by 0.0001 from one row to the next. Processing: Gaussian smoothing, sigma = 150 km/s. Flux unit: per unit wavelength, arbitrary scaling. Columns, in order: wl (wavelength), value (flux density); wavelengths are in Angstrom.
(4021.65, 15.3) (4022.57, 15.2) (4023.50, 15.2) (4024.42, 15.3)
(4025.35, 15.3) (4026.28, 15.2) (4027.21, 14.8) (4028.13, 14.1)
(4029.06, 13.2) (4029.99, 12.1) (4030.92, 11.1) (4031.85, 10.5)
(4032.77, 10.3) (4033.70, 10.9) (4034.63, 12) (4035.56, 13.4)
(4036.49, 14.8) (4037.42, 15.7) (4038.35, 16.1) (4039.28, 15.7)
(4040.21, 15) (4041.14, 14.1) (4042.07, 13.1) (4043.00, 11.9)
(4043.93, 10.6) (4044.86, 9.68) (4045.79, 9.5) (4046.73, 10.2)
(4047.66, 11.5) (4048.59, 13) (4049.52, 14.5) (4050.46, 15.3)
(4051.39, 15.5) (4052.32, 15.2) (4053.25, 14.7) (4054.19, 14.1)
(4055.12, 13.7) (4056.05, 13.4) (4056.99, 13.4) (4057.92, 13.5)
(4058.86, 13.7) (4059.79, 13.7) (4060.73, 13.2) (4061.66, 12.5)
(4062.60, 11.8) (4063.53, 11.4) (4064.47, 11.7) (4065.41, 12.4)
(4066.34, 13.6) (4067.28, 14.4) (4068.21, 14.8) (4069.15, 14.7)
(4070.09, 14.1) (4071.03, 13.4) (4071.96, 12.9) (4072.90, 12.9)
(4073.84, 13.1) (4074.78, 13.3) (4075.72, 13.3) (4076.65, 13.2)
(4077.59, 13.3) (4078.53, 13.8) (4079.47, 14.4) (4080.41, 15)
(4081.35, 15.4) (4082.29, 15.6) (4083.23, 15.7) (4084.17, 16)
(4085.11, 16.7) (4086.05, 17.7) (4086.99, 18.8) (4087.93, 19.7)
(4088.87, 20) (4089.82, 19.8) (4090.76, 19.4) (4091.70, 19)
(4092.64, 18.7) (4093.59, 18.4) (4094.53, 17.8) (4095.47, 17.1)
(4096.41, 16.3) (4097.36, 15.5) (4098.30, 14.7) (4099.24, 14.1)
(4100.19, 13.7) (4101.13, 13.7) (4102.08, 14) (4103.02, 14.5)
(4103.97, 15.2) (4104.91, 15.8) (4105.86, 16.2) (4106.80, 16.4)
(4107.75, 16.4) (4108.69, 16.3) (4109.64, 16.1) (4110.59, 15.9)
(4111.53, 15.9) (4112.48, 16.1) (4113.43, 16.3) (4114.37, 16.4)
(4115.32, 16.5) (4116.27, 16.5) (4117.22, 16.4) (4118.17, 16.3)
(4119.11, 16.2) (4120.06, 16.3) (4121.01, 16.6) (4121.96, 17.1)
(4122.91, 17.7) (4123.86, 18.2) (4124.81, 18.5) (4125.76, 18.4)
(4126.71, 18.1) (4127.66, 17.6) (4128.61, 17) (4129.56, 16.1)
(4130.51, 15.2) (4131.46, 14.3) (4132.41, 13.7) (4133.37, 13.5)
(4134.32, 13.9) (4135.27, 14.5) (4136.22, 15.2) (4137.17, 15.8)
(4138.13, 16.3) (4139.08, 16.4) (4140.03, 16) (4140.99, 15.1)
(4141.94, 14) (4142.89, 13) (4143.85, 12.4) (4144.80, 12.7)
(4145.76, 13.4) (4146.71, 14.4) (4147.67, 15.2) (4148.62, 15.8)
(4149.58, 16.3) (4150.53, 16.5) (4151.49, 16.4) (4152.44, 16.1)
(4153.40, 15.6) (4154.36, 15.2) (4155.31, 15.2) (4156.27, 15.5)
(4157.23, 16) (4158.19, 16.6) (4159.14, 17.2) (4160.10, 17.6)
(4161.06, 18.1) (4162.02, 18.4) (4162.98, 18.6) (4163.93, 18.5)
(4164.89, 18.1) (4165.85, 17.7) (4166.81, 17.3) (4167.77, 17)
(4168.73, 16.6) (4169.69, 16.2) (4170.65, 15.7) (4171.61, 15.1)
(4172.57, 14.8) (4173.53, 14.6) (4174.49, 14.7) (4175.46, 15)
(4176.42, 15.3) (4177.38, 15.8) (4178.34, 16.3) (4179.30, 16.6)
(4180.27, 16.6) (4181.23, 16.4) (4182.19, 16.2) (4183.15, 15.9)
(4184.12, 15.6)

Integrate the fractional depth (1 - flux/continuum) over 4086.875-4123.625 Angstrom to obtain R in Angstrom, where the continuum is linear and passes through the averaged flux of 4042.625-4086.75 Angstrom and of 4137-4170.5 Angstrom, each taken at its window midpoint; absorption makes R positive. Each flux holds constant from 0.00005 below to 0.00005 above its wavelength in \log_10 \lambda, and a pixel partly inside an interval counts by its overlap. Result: -4.8 Angstrom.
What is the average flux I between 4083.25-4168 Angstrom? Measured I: 16.3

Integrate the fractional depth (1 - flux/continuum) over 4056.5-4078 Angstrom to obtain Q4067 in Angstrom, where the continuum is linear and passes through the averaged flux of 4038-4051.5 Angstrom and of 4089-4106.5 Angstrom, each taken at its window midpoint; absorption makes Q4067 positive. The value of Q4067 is 1.8 Angstrom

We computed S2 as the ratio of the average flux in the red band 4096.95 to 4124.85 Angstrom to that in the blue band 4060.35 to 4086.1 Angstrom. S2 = 1.15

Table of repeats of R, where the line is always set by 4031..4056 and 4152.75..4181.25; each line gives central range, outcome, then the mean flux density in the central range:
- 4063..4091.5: -2.08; 15.1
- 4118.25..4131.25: -1.53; 17.1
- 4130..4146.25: 1.23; 14.4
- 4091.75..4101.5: -1.11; 16.2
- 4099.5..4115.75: -0.85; 15.6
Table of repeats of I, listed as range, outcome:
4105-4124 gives 16.4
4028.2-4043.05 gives 13.2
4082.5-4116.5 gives 16.6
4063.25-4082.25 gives 13.6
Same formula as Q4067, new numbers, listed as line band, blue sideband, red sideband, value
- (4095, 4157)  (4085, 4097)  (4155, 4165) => 7.57 Angstrom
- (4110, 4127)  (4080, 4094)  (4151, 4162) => 0.28 Angstrom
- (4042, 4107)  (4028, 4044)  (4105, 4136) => -0.04 Angstrom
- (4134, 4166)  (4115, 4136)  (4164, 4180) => 0.76 Angstrom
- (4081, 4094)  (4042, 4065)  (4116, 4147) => -3.58 Angstrom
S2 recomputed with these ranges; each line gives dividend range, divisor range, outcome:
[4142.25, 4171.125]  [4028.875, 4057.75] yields 1.23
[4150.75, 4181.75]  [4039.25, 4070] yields 1.24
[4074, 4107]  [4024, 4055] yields 1.21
